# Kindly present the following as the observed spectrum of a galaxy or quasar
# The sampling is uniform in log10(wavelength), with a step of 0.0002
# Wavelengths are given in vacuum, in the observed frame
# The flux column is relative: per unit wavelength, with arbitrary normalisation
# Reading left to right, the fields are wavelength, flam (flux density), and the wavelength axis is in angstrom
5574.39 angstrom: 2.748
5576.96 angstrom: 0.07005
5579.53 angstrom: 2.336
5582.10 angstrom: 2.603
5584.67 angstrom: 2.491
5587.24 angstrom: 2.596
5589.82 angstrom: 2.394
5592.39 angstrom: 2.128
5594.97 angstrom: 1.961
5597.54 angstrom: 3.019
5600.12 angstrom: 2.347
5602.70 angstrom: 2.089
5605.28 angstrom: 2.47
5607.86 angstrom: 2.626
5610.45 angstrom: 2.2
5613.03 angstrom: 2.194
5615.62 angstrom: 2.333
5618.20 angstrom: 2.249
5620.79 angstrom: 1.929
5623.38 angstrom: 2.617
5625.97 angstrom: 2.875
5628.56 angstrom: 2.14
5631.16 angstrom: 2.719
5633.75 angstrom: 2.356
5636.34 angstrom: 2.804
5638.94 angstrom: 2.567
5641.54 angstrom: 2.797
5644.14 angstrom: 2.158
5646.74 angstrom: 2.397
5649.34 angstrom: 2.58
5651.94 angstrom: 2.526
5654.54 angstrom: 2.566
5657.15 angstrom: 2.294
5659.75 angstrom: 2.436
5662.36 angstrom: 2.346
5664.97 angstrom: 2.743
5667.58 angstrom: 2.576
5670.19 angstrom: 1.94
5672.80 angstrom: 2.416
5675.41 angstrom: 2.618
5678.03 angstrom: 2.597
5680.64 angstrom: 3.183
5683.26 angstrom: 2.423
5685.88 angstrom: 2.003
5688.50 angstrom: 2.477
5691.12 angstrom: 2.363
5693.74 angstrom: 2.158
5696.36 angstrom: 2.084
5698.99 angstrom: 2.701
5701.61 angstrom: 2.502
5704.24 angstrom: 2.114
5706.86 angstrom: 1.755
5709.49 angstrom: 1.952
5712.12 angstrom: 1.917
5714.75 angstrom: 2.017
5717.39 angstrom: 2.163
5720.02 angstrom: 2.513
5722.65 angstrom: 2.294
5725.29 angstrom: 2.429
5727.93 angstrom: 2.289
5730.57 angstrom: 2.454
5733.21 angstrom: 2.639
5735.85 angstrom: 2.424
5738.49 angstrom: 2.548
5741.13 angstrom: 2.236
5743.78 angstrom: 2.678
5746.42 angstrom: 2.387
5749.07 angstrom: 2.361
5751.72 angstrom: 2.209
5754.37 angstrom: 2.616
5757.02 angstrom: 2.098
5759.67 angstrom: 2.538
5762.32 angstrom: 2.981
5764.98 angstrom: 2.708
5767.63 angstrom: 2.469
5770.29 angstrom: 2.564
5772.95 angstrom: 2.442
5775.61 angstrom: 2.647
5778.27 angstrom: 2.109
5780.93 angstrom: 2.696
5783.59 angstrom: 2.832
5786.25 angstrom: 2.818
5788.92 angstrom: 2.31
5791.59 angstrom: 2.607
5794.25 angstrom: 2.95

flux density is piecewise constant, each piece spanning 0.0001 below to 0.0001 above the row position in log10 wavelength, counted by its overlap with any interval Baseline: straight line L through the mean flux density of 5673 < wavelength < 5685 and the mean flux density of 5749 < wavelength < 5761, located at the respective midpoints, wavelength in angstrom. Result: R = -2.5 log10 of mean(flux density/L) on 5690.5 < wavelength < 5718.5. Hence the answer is 0.19 mag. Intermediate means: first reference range 2.65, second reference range 2.37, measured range 2.15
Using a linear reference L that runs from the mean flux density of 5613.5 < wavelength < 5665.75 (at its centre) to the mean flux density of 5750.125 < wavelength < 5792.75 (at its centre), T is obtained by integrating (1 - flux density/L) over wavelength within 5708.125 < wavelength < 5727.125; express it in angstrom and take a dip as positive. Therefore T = 2.4 angstrom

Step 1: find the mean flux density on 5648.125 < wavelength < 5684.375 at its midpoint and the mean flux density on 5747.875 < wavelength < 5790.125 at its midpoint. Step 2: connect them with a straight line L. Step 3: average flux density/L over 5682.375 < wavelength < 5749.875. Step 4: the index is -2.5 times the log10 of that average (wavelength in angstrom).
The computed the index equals 0.10 mag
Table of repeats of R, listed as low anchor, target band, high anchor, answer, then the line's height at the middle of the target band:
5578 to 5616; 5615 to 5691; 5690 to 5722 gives -0.09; 2.28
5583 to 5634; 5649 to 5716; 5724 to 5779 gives 0.03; 2.43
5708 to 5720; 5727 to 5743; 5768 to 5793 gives -0.11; 2.22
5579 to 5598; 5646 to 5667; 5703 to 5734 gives -0.08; 2.31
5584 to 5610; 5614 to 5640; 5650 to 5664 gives -0.01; 2.43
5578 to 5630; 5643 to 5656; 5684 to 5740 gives -0.05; 2.33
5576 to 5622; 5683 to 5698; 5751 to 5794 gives 0.07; 2.41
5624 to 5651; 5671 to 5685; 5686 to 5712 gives -0.12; 2.32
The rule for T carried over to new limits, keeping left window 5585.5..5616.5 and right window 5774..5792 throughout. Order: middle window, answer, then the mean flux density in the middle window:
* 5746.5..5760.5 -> 1.0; 2.36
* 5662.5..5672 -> 0.1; 2.41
